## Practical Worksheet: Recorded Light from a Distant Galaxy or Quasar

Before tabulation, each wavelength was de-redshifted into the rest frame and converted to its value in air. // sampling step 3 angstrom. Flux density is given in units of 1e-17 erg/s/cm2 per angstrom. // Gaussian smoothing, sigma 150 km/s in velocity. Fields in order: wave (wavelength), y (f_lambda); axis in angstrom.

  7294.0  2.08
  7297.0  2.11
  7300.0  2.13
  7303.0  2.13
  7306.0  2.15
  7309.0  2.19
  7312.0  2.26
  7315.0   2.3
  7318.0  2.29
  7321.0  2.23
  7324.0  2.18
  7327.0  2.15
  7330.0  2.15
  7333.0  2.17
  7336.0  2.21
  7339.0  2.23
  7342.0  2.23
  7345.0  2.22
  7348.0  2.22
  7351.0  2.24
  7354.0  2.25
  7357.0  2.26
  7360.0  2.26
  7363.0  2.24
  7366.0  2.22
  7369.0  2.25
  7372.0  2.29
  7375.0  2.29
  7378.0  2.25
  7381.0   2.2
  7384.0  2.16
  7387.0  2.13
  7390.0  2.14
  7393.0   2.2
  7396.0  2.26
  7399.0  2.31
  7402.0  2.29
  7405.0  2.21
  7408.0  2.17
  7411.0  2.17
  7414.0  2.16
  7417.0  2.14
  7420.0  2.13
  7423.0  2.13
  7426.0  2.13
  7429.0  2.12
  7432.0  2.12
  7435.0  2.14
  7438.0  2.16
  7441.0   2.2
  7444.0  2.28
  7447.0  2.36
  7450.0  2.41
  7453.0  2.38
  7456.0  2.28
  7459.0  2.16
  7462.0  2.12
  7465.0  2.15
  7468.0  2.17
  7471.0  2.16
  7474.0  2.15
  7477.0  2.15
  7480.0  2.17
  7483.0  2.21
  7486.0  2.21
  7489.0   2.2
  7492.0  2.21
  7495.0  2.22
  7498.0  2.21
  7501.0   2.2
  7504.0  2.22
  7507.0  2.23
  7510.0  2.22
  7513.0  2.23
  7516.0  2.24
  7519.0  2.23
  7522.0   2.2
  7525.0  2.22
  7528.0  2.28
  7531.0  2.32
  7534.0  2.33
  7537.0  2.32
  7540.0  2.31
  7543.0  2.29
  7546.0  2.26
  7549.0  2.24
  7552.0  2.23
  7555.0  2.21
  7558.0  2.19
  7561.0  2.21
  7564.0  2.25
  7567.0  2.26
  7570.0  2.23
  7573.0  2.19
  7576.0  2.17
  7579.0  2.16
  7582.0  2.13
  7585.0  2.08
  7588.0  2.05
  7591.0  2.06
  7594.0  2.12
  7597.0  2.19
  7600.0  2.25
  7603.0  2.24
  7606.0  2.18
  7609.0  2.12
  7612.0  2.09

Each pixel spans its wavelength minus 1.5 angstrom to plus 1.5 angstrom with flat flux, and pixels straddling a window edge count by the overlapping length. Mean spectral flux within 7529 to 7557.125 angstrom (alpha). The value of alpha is 2.28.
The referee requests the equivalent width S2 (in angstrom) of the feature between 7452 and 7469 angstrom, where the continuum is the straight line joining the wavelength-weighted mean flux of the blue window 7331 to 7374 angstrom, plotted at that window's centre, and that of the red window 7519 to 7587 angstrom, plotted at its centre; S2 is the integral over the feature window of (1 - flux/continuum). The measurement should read 0.20 angstrom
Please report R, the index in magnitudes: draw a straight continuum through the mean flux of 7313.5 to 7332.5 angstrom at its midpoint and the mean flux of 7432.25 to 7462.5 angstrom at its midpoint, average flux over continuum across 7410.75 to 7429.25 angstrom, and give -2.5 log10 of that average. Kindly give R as 0.05 mag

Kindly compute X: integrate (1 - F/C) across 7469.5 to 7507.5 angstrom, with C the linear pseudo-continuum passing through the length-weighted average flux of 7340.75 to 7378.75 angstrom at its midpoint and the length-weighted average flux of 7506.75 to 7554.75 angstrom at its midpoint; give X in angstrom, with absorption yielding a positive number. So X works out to 1.0 angstrom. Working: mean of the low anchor 2.25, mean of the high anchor 2.26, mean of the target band 2.19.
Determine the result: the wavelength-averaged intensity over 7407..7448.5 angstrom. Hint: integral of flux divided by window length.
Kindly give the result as 2.17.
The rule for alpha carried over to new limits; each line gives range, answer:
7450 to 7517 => 2.21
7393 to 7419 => 2.21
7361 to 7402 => 2.23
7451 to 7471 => 2.21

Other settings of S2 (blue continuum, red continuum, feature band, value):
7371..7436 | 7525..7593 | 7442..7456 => -0.9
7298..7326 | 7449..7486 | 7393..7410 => -0.3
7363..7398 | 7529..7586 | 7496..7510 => 0.1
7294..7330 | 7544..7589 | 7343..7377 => -1.0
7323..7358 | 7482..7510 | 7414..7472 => 0.4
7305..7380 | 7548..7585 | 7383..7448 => 1.0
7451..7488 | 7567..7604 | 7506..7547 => -1.6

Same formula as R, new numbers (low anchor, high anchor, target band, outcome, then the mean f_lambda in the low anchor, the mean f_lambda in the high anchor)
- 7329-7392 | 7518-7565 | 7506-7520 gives 0.01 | 2.22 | 2.26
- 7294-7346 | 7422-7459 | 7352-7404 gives -0.01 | 2.19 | 2.22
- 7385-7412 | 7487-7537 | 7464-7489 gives 0.03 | 2.21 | 2.24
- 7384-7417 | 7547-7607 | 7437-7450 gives -0.04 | 2.2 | 2.18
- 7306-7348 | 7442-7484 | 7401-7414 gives 0.01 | 2.21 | 2.22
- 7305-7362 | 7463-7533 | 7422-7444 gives 0.03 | 2.22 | 2.21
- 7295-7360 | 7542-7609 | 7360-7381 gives -0.02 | 2.21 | 2.19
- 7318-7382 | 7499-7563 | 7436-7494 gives 0.01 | 2.23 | 2.25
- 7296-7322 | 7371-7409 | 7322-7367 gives 0.00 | 2.2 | 2.22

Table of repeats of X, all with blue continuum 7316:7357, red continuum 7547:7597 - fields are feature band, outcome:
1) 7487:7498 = -0.1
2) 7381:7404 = -0.1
